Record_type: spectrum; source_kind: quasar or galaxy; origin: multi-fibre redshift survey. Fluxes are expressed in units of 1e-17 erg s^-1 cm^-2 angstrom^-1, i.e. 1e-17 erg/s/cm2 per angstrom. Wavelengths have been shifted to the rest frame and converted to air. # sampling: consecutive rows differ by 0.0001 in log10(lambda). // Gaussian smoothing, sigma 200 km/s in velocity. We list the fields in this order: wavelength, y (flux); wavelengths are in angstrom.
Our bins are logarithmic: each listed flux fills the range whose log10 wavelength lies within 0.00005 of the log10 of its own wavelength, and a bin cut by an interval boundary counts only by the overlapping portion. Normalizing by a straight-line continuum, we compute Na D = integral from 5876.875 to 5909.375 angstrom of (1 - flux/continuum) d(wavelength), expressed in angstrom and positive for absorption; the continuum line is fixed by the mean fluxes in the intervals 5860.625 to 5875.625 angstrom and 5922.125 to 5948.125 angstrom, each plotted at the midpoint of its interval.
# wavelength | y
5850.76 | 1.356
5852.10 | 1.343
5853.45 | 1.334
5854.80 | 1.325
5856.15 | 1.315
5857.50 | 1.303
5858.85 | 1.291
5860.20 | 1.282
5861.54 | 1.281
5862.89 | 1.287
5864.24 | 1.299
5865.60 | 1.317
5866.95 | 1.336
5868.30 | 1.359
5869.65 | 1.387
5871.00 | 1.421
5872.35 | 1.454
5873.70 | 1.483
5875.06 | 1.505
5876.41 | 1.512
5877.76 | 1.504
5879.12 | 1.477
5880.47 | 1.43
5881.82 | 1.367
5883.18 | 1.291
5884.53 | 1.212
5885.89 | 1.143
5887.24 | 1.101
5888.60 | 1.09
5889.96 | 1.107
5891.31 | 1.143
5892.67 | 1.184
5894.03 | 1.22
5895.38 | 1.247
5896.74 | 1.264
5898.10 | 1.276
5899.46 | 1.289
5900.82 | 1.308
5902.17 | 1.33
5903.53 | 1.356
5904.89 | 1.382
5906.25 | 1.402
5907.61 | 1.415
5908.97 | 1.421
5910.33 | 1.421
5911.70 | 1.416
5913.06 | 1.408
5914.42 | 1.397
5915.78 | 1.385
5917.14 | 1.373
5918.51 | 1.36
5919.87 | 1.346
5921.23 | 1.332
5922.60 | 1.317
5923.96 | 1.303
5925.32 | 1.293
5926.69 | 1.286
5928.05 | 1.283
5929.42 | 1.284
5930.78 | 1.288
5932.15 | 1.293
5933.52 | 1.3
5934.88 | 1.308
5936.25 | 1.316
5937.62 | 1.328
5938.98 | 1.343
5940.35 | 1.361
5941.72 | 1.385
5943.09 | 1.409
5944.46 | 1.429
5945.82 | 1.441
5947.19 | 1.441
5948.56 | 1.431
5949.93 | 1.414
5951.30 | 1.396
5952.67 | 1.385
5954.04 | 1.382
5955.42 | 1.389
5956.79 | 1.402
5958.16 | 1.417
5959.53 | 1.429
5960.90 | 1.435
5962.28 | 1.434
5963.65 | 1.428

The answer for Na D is 1.7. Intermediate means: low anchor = 1.37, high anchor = 1.34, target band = 1.29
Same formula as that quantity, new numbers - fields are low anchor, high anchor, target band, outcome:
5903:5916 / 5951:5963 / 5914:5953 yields 1.5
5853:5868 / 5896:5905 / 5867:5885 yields -1.5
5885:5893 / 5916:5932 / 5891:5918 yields -2.7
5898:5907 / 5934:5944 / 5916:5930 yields 0.3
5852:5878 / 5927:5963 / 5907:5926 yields 0.0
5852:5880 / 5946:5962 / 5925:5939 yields 1.0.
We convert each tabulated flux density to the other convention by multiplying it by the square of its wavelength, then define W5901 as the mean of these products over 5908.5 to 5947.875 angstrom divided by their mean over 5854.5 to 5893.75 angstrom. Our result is 1.0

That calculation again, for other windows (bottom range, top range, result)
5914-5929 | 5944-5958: 1.07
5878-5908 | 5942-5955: 1.13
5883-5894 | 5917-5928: 1.16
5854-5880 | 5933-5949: 1.02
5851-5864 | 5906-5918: 1.09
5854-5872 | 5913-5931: 1.02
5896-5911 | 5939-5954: 1.06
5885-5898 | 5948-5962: 1.23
